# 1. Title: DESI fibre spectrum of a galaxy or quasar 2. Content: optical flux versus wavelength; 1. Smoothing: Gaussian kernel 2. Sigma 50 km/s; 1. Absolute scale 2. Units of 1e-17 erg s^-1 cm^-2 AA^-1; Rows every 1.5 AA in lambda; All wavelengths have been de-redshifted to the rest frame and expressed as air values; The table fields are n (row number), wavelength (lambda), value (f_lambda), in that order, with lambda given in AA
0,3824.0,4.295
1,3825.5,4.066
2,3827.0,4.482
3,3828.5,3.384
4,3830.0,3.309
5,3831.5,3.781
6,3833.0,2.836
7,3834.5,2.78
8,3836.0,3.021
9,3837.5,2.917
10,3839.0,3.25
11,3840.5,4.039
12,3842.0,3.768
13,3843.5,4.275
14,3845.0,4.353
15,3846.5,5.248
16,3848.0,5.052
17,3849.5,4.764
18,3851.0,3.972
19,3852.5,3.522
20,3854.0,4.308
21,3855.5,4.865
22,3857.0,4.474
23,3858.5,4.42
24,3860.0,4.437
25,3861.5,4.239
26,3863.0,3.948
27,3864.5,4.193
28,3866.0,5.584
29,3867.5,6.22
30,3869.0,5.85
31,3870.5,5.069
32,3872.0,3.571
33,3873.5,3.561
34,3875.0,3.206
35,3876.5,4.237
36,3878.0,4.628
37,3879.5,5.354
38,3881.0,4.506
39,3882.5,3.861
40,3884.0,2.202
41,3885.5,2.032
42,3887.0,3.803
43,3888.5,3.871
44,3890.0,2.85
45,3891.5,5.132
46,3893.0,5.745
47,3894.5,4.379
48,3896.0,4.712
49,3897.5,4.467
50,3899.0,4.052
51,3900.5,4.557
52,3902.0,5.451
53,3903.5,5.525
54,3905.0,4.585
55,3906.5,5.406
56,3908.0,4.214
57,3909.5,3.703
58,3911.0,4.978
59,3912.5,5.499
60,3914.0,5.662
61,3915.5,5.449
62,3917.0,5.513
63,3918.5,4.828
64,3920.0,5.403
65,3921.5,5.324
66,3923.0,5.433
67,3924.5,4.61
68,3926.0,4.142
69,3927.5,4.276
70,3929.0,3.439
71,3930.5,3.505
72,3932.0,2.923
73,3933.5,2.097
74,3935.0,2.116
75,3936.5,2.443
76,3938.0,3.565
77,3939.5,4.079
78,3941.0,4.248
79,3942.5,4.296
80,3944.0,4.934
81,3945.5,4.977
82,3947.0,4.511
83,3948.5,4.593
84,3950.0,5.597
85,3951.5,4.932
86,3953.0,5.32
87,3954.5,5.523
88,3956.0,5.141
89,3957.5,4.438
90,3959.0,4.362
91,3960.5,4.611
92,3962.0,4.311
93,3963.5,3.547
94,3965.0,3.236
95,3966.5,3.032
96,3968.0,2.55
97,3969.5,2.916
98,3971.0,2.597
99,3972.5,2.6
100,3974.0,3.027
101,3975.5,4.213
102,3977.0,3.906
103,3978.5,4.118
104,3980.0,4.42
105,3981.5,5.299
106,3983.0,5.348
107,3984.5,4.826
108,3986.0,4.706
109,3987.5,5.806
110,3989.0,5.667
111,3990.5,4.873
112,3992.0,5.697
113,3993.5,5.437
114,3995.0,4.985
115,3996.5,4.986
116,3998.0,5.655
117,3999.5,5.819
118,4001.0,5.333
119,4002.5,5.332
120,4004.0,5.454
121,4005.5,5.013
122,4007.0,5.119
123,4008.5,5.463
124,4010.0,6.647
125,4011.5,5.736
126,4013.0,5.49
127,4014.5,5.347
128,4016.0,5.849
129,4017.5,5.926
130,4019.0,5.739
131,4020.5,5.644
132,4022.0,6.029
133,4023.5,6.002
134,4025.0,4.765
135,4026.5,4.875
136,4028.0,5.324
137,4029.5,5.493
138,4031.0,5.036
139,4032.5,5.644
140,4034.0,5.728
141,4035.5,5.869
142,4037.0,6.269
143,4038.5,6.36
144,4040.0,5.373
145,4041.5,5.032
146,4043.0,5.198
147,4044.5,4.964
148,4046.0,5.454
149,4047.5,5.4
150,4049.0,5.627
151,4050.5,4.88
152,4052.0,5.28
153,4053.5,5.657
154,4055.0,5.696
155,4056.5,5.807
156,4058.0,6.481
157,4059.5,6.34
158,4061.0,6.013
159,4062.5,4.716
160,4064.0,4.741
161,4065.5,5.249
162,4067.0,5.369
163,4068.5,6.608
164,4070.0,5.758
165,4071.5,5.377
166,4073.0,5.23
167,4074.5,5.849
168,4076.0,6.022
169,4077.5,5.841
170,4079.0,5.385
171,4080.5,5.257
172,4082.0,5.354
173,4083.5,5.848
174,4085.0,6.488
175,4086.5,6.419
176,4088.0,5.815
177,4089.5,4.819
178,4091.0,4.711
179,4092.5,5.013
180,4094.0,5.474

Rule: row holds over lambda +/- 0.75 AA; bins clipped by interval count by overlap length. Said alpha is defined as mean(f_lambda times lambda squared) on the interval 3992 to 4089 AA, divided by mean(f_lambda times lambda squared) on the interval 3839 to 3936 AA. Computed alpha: 1.37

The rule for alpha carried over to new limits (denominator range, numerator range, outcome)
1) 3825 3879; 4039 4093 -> 1.48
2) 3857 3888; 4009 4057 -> 1.42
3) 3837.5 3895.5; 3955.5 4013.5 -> 1.16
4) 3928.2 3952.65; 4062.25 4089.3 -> 1.54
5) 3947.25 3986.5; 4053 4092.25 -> 1.42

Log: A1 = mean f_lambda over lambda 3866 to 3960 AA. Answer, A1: 4.44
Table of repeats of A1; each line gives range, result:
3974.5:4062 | 5.41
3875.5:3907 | 4.33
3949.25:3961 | 5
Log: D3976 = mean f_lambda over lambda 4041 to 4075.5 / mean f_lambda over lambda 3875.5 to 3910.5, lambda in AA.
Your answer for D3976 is 1.28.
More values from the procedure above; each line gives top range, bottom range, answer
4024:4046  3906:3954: 1.22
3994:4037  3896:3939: 1.25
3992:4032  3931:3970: 1.37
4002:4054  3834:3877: 1.30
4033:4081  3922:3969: 1.37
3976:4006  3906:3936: 1.16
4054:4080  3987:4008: 1.06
